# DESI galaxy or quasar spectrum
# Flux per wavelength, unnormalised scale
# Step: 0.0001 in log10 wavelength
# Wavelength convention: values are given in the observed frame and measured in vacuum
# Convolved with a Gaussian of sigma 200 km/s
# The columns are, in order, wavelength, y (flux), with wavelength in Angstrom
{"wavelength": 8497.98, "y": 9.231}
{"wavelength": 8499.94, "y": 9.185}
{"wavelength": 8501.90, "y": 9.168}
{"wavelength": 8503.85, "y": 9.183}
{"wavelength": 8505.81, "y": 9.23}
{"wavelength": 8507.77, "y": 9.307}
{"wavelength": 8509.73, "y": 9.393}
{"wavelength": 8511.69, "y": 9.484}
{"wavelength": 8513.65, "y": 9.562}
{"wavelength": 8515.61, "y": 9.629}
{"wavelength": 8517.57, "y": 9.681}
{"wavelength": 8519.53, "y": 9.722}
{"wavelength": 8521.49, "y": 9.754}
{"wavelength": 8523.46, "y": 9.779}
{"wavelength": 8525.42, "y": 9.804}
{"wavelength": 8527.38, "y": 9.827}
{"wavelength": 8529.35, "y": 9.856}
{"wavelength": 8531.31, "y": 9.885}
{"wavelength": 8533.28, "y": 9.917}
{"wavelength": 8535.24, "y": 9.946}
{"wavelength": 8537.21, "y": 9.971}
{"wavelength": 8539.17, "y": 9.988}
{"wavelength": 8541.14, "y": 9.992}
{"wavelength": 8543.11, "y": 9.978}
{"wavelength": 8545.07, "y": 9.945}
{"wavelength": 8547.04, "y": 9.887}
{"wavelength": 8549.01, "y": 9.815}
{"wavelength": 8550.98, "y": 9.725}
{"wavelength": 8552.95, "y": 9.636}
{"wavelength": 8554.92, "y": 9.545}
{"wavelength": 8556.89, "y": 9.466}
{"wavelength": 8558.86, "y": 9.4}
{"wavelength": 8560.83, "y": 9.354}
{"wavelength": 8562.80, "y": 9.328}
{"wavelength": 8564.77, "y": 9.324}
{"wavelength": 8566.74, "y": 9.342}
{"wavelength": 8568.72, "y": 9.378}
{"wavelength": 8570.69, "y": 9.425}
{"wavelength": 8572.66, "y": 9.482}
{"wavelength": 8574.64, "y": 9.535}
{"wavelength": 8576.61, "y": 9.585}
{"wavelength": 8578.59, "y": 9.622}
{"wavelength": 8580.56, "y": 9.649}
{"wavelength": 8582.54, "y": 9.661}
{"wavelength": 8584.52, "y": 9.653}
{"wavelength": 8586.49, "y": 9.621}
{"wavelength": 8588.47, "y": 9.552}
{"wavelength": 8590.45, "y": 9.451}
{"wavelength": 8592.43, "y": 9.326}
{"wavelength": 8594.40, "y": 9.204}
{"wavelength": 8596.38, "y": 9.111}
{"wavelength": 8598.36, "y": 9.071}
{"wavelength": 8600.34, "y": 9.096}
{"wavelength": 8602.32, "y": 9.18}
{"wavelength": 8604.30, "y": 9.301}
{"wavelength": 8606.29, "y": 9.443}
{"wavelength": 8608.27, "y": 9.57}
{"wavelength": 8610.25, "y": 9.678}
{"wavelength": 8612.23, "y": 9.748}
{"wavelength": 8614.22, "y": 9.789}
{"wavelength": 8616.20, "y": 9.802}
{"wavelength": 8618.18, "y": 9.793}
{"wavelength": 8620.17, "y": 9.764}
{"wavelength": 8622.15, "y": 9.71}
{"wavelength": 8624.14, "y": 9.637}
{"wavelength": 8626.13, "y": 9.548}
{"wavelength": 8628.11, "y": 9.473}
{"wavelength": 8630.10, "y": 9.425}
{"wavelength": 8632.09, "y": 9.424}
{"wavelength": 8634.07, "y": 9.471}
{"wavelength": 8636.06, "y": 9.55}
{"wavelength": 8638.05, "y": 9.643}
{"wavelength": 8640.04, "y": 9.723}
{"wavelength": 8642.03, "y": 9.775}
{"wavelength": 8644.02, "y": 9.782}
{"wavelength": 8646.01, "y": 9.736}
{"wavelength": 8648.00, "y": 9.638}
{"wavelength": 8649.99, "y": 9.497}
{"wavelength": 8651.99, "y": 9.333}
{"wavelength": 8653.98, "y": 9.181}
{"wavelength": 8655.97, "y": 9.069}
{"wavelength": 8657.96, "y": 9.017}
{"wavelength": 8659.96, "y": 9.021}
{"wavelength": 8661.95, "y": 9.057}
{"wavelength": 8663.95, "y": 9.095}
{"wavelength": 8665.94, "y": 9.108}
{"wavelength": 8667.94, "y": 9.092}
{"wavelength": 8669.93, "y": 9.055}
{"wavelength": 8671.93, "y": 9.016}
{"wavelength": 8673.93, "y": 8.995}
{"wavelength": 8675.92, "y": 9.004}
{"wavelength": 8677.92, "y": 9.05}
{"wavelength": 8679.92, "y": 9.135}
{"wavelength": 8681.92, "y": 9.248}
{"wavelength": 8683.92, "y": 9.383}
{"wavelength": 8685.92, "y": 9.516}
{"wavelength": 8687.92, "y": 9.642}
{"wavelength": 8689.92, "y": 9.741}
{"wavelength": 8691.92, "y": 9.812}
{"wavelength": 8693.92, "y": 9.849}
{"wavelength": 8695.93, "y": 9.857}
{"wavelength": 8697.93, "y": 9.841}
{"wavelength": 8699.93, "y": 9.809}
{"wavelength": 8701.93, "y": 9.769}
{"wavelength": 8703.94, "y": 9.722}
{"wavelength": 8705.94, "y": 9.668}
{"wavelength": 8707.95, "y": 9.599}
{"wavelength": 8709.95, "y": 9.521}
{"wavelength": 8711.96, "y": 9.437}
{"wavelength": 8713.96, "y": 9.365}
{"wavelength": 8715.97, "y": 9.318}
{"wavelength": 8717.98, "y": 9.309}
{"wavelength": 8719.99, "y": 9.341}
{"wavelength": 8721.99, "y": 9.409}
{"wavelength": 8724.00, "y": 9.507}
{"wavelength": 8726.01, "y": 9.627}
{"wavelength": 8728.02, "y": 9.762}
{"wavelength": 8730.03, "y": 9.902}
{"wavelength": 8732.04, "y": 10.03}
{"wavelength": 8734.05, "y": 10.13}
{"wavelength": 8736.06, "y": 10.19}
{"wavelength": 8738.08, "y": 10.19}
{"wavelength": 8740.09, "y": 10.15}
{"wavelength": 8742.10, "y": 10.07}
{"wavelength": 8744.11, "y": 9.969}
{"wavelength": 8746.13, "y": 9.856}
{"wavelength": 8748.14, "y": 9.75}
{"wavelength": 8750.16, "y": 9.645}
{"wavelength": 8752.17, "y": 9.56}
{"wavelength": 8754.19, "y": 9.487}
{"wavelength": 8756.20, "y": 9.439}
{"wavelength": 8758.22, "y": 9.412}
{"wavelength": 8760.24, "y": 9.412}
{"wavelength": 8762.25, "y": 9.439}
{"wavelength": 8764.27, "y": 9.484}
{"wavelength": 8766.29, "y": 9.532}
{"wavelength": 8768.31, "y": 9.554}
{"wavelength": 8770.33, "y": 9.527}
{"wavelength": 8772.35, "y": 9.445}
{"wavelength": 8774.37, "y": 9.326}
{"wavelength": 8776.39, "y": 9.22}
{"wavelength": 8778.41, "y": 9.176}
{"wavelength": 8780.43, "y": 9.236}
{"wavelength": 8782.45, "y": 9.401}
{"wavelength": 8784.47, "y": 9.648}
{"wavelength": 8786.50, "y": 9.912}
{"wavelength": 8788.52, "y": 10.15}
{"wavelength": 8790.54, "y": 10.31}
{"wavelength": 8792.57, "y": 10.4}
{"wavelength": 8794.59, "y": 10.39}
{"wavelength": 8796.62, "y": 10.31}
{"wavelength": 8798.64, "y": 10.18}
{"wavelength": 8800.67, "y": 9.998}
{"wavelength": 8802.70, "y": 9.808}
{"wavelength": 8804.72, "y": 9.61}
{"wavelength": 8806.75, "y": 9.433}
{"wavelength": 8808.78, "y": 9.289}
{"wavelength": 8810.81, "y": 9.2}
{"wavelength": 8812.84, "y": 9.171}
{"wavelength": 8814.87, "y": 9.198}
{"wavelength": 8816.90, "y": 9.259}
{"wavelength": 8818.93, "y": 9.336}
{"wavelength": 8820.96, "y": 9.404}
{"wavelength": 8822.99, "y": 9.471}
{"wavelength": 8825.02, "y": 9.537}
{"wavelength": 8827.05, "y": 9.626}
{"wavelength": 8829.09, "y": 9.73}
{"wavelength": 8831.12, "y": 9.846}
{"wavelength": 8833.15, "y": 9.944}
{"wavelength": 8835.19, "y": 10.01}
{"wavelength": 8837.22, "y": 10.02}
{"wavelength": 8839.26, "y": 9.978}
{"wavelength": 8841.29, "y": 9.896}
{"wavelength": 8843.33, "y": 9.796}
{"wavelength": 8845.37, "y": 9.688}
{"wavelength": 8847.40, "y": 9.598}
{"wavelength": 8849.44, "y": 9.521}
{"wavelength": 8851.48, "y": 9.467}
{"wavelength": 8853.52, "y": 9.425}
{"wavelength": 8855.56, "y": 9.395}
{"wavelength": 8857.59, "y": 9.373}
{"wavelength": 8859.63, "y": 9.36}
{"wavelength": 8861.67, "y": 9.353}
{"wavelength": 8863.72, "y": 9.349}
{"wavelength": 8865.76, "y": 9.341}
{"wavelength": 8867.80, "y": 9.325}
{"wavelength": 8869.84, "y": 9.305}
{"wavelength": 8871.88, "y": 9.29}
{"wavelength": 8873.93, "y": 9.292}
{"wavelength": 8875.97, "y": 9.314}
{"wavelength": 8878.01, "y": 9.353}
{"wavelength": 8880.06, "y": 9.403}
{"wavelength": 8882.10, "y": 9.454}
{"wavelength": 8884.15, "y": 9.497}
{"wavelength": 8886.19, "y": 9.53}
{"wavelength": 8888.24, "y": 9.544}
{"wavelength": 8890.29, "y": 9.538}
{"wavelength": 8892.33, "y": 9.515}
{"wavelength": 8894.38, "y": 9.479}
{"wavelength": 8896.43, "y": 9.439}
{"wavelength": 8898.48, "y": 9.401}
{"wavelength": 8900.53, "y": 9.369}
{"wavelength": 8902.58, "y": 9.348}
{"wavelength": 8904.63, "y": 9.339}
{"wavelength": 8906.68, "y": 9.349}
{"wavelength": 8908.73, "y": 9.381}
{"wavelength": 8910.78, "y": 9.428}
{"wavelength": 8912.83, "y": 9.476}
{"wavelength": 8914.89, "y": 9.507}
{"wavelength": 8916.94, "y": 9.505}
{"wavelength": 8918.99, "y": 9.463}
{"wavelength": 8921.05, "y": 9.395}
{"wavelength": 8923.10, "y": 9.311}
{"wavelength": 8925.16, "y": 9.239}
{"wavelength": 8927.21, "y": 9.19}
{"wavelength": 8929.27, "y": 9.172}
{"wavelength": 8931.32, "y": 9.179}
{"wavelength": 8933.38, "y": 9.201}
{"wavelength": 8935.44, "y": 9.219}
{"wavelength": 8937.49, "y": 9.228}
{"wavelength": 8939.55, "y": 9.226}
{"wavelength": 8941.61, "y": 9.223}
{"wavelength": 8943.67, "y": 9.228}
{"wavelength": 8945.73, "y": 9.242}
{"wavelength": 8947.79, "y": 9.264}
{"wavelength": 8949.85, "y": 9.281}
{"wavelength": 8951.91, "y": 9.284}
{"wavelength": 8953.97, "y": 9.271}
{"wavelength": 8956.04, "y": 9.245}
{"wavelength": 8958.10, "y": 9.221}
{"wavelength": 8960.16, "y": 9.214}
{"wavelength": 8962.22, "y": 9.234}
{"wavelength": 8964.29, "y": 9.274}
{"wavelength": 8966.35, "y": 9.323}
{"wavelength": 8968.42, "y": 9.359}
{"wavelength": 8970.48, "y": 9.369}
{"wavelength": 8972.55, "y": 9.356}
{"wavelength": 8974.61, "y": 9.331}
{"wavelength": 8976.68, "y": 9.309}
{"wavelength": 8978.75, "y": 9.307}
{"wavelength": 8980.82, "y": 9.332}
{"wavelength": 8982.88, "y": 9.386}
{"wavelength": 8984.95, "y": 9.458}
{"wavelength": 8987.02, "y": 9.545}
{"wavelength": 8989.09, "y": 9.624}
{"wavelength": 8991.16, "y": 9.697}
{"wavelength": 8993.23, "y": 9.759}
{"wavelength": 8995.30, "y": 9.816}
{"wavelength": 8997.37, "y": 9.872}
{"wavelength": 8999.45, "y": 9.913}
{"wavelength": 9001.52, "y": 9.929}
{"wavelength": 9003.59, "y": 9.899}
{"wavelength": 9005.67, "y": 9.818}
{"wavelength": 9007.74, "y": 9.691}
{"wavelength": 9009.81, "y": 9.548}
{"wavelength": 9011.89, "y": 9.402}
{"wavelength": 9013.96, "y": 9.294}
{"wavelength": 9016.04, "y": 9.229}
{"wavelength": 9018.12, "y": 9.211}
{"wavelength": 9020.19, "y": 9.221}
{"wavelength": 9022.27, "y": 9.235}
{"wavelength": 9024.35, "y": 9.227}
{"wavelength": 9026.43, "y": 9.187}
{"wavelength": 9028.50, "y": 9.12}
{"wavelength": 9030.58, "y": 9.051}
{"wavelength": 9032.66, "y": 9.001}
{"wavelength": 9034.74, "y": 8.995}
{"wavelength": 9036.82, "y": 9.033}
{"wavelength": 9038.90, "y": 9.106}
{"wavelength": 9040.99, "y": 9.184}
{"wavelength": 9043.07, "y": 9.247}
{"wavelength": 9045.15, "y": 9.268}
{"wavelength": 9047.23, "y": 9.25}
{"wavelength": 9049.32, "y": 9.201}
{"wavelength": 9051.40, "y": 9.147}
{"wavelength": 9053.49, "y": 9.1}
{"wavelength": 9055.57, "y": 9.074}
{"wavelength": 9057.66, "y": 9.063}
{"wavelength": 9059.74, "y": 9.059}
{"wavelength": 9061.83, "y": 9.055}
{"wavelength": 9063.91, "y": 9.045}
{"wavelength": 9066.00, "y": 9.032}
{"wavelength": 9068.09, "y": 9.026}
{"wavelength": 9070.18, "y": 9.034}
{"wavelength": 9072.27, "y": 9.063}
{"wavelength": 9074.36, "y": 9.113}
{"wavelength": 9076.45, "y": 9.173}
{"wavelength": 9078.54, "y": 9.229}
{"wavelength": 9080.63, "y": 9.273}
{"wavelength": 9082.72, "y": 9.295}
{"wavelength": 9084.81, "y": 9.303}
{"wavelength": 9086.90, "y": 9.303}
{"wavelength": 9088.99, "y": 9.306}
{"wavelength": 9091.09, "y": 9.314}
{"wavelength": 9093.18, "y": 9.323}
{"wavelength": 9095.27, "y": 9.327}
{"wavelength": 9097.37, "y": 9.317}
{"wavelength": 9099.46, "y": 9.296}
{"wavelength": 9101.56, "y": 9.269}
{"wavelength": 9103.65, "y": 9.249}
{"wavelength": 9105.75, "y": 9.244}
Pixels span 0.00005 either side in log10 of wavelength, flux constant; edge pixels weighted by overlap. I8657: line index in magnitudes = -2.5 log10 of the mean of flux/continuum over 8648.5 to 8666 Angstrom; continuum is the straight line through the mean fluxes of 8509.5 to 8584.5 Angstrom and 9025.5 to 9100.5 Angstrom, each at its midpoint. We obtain 0.045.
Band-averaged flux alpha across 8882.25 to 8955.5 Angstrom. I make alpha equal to 9.35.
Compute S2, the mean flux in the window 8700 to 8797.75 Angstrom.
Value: 9.69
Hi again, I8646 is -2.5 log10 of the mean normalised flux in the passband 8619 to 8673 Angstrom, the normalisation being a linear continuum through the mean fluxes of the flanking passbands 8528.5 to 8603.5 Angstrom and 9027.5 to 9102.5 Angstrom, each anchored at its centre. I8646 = 0.01 mag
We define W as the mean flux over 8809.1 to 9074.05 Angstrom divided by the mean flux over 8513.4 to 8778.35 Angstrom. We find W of 0.98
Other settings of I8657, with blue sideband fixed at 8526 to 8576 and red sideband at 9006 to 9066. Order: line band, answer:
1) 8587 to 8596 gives 0.030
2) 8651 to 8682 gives 0.055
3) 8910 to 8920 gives -0.019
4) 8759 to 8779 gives 0.005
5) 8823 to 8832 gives -0.029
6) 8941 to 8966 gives 0.003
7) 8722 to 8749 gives -0.047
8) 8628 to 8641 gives 0.007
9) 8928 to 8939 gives 0.011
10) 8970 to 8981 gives -0.009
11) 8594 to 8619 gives 0.020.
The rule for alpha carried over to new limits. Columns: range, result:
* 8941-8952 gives 9.25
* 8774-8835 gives 9.66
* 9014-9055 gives 9.16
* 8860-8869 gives 9.34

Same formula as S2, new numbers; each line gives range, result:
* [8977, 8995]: 9.52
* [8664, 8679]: 9.05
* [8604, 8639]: 9.6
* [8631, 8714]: 9.44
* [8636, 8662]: 9.44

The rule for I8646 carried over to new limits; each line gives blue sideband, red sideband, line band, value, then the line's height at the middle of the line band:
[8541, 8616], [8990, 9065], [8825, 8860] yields -0.03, 9.41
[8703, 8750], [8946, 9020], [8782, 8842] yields -0.01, 9.64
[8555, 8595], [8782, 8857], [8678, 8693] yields 0.01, 9.58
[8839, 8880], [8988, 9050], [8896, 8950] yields 0.01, 9.44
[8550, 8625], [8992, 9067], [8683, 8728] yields -0.02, 9.45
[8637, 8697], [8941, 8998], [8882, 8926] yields -0.01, 9.38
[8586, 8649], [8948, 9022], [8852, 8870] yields 0.01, 9.48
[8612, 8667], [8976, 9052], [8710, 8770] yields -0.02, 9.46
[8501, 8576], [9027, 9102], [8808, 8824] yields 0.01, 9.38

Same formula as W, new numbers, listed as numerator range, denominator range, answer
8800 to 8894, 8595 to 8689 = 1.01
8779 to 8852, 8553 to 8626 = 1.02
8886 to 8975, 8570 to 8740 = 0.98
